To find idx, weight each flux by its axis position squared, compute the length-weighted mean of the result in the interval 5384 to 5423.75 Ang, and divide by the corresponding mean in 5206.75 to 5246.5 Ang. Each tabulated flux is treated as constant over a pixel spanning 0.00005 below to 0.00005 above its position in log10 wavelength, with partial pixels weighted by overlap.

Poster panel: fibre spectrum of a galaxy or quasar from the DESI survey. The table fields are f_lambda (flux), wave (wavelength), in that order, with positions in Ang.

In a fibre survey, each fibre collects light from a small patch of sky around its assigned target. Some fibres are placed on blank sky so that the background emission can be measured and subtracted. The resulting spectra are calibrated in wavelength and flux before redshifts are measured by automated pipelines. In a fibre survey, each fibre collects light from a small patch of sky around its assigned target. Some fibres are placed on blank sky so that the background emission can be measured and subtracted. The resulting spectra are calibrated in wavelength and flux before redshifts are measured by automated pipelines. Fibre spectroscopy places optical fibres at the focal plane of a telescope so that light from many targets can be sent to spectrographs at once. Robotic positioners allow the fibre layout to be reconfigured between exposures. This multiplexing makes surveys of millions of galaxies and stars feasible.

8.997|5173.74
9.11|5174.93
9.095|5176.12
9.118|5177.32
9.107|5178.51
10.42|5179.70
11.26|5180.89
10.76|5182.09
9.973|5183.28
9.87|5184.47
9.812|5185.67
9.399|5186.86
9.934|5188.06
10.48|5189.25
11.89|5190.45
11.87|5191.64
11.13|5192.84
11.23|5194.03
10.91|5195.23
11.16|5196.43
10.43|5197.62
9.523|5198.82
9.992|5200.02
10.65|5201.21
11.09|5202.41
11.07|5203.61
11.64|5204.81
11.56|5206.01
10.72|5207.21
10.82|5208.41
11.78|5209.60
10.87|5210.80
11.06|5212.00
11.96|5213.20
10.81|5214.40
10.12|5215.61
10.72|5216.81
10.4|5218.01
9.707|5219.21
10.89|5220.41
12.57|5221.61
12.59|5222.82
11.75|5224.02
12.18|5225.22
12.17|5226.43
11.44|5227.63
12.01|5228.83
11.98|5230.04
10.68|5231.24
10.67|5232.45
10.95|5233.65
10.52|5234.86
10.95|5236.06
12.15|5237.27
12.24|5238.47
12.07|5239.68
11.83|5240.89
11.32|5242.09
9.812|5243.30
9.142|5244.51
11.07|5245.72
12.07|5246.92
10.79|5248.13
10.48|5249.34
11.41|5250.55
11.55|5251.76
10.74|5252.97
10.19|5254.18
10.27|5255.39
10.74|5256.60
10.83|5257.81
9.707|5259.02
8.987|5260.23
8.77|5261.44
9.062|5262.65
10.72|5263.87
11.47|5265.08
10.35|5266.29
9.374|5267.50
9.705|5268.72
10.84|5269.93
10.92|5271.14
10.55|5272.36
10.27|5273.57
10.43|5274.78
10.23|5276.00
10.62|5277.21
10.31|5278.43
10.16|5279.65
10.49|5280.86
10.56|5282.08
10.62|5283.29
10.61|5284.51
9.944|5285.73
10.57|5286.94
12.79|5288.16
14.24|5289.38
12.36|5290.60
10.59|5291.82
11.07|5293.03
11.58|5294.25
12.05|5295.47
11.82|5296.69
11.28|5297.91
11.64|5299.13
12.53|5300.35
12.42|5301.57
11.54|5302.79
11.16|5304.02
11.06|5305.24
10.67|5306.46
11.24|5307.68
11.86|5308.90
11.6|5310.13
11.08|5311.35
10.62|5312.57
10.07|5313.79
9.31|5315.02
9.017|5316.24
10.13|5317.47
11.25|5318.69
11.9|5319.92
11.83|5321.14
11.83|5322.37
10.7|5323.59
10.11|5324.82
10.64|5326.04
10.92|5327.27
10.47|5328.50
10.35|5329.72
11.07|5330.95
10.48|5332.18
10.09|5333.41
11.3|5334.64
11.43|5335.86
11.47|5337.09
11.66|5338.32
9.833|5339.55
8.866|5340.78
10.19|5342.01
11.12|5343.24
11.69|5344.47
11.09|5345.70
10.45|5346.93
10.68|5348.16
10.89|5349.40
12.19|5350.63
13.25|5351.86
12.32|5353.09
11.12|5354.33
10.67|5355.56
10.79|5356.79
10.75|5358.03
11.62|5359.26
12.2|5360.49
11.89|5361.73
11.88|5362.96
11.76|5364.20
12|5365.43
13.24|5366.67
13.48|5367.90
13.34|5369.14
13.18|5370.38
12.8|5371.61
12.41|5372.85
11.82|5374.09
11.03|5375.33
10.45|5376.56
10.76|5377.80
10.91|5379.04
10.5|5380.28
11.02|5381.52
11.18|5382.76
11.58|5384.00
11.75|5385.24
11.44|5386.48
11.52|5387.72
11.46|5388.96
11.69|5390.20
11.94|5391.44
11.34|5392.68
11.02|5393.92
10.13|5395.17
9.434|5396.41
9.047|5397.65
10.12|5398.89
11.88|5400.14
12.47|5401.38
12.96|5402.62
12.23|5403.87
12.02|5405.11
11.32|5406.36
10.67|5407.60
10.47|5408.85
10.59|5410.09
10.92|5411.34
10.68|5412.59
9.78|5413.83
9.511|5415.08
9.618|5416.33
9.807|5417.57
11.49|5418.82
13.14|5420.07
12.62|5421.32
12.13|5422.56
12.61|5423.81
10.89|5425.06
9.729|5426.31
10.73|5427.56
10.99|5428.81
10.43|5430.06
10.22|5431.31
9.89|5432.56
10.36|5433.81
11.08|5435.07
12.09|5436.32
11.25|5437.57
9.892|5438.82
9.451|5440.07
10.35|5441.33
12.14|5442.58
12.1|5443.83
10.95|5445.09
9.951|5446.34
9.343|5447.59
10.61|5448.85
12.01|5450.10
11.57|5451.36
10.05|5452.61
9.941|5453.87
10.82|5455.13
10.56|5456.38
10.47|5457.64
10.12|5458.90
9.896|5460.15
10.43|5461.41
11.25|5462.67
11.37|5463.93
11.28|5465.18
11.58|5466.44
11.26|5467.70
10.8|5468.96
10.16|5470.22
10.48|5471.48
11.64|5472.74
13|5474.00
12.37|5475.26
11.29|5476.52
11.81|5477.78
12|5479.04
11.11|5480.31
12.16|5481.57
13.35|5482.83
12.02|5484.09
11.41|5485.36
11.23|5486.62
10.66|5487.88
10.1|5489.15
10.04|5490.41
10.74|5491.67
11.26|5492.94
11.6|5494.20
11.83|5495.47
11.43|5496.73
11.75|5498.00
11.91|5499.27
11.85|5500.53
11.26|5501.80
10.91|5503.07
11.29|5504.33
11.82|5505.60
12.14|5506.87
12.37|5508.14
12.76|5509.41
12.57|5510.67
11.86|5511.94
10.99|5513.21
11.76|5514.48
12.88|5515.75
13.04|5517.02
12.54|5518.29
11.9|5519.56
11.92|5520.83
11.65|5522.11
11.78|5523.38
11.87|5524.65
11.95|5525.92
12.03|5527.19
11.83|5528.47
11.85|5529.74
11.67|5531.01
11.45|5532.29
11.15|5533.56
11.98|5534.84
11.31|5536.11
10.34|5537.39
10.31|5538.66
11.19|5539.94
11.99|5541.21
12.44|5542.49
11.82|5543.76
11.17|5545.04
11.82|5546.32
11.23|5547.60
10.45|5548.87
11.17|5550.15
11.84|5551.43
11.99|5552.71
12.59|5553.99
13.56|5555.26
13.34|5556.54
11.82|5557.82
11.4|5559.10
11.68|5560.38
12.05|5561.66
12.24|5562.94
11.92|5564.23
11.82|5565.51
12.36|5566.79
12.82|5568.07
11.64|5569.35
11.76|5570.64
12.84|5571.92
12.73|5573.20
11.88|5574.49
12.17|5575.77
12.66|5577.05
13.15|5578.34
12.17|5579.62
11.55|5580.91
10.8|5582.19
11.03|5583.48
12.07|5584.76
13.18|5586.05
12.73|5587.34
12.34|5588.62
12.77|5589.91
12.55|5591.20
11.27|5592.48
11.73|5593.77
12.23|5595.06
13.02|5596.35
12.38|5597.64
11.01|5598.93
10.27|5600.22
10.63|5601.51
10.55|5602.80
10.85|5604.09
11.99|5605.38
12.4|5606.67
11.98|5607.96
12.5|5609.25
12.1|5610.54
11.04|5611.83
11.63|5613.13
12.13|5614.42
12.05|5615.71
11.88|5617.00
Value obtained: 1.06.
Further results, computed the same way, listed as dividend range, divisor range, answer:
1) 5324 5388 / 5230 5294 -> 1.09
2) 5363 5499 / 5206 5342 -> 1.09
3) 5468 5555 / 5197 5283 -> 1.19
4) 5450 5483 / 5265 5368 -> 1.07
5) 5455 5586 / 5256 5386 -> 1.13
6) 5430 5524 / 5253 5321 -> 1.12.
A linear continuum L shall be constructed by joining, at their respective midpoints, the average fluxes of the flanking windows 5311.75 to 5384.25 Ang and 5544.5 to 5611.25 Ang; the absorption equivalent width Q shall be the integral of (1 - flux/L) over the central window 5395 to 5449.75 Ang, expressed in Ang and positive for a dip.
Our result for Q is 2.8 Ang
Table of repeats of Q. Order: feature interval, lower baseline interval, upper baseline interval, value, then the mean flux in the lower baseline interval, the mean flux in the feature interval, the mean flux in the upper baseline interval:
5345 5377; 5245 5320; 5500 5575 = -1.9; 10.8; 11.8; 11.9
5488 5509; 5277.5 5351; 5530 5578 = 0.5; 11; 11.4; 11.9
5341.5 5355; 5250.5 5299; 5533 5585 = -0.4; 10.7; 11.4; 11.9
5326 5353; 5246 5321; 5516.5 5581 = 0.3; 10.8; 10.9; 11.9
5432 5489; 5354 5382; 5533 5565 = 3.3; 11.7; 11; 11.7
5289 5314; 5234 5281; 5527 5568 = -1.8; 10.6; 11.5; 11.8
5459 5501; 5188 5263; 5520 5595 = 1.2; 11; 11.4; 11.9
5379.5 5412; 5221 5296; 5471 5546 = 0.5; 11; 11.2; 11.7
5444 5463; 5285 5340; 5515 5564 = 1.7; 11.1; 10.6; 11.8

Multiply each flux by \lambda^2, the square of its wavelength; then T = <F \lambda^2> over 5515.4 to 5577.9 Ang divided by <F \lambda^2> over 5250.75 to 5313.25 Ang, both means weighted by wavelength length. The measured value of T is 1.2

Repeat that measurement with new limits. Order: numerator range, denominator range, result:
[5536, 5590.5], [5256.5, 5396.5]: 1.18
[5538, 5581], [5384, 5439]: 1.15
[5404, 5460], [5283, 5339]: 1.01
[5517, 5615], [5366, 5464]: 1.13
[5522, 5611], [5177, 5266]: 1.24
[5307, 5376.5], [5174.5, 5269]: 1.10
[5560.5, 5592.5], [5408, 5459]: 1.19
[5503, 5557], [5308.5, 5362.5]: 1.16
